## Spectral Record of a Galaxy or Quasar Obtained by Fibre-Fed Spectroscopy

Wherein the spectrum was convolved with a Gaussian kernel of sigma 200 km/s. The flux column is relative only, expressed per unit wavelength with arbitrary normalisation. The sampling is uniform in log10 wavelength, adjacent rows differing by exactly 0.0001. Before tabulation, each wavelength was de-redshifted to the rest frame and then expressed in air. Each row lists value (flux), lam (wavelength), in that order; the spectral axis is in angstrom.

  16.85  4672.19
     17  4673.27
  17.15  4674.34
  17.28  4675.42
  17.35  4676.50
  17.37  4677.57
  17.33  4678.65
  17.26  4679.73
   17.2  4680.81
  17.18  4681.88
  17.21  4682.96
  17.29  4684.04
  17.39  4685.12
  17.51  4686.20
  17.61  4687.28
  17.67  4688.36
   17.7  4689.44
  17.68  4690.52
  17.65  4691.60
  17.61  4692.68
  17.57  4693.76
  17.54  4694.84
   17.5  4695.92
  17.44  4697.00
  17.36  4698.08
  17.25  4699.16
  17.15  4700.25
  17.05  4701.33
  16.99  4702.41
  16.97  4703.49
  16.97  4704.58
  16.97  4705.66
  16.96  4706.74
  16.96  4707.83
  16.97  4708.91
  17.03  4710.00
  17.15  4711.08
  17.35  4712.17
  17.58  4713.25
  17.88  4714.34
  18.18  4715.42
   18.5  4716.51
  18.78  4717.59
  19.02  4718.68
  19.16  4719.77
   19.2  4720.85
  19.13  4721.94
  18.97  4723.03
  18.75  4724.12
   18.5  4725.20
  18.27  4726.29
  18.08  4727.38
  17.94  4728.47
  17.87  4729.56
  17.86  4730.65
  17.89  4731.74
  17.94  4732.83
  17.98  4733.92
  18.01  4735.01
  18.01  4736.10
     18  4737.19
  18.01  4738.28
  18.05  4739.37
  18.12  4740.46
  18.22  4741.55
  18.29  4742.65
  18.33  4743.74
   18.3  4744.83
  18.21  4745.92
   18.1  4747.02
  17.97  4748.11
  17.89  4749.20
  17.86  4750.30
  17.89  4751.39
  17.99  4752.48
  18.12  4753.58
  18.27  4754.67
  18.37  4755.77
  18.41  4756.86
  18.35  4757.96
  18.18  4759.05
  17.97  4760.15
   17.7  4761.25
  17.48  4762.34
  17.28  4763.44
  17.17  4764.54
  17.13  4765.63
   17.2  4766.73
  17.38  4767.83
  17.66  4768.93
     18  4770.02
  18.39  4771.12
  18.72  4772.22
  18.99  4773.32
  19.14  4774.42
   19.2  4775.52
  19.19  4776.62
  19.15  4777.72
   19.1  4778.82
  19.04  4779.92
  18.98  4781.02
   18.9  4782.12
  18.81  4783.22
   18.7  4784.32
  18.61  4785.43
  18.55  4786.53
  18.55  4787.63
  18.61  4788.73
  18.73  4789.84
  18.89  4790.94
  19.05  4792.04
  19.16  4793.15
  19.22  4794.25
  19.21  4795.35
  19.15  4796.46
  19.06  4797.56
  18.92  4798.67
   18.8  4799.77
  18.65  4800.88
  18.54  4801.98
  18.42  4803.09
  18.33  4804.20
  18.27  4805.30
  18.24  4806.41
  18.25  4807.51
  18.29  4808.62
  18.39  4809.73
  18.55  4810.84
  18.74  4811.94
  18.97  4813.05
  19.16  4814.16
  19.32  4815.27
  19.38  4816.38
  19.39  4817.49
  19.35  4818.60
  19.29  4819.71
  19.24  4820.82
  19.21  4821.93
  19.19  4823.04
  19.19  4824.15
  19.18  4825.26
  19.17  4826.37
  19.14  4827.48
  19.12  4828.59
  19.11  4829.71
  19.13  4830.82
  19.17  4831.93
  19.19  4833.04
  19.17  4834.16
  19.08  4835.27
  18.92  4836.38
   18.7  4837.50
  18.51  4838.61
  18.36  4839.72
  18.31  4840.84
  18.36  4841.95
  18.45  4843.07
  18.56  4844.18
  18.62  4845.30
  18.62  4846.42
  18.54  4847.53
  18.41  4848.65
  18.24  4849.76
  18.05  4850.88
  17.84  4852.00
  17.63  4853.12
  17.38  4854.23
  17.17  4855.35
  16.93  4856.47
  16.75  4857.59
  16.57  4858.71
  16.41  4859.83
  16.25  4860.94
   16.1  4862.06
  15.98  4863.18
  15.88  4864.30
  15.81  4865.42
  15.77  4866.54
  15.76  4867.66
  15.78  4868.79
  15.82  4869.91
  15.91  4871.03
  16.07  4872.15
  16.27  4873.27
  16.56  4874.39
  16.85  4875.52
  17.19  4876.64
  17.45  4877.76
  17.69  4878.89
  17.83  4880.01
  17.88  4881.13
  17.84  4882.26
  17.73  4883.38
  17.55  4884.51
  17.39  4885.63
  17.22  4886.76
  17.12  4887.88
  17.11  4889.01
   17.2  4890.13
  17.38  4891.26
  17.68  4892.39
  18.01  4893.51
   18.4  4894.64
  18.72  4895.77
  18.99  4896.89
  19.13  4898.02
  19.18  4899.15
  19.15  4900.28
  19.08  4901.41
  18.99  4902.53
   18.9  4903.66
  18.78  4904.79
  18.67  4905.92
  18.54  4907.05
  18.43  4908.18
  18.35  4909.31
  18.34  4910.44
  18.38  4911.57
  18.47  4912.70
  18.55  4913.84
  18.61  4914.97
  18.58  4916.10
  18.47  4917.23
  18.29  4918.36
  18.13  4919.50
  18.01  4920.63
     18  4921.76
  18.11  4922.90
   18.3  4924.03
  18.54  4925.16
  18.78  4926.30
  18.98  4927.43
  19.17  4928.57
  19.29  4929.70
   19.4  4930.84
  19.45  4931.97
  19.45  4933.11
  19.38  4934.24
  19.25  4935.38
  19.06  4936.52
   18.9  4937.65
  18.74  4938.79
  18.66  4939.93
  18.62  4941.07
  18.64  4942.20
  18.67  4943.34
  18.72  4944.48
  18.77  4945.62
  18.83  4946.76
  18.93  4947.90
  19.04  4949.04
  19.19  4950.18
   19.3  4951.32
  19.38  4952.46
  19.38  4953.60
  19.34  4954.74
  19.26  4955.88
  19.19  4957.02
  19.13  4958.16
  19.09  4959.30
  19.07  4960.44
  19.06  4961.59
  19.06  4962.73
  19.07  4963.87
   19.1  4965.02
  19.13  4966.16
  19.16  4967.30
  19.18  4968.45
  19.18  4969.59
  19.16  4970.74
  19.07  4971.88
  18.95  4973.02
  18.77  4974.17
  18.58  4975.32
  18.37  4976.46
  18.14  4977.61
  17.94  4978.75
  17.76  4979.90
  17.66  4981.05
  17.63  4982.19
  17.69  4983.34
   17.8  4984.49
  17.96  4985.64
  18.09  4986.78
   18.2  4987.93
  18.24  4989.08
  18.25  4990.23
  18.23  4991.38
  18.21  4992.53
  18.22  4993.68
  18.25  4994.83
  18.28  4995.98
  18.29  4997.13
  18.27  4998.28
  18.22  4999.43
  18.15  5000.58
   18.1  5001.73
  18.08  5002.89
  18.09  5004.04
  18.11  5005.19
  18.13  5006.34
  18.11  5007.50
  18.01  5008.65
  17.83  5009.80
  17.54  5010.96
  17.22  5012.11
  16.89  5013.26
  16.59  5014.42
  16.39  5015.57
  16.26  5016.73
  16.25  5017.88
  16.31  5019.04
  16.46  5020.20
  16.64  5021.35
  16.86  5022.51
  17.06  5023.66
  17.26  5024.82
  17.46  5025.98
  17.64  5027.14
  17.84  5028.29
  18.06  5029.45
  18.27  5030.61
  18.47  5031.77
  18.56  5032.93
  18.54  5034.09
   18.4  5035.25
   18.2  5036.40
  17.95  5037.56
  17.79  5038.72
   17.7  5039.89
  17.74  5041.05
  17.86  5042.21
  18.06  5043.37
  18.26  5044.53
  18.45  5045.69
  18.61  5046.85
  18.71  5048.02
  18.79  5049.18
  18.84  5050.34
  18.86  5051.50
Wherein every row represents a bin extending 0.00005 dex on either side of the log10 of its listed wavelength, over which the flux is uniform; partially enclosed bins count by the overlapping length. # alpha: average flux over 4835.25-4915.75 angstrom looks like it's 17.7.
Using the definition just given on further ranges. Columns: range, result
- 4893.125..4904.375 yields 18.9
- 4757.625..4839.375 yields 18.7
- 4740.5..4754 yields 18.1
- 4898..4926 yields 18.5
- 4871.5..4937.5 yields 18.3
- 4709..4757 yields 18.2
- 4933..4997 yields 18.7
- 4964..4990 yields 18.4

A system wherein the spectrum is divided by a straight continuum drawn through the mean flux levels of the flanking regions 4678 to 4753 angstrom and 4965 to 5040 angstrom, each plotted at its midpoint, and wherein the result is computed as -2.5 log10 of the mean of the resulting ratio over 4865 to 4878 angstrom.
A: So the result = 0.10 mag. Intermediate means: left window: 17.8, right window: 17.9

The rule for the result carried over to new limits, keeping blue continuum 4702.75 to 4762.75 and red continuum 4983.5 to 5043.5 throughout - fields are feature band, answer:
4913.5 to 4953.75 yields -0.06 mag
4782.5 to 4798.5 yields -0.05 mag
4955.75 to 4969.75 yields -0.08 mag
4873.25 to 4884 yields 0.03 mag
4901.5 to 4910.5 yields -0.05 mag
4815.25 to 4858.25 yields -0.04 mag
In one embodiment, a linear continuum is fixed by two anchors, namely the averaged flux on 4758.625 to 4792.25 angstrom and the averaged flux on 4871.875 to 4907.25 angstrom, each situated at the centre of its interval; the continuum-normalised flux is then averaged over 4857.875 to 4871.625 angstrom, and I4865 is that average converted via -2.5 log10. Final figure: 0.13 mag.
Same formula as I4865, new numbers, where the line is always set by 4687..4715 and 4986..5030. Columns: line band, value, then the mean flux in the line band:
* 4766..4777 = -0.06 mag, 18.3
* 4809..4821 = -0.10 mag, 19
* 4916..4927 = -0.05 mag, 18.3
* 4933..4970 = -0.09 mag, 19.1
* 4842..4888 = 0.02 mag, 17.1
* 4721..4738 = -0.05 mag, 18.2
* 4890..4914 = -0.06 mag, 18.5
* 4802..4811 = -0.05 mag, 18.3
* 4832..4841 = -0.08 mag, 18.8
